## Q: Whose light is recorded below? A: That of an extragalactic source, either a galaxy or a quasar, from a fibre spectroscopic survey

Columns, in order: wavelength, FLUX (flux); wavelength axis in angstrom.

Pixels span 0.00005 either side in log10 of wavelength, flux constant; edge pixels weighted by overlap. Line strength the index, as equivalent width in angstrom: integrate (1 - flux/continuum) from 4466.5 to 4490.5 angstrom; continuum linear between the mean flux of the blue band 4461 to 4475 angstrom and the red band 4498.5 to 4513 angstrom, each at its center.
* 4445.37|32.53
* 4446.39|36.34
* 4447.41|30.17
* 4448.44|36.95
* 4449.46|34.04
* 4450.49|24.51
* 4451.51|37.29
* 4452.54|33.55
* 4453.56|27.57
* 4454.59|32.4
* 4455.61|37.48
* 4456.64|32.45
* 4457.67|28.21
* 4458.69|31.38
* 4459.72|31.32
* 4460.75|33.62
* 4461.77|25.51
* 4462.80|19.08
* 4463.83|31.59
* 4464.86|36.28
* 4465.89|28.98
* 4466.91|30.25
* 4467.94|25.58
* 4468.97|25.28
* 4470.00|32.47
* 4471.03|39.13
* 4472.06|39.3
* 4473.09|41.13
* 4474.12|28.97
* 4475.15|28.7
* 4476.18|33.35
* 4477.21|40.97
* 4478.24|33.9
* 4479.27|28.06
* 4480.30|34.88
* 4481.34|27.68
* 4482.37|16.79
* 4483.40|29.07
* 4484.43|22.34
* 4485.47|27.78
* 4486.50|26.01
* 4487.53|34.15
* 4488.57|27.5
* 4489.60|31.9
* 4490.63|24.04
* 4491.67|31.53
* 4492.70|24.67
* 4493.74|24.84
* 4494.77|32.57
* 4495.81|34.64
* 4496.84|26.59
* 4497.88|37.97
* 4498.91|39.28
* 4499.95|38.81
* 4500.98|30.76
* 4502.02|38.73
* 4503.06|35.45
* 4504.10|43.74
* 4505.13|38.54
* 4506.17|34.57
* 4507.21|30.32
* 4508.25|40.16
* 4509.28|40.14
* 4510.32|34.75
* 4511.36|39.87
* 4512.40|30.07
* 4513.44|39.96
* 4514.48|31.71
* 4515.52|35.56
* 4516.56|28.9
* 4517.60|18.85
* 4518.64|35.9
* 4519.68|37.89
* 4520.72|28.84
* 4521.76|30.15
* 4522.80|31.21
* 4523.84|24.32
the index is 1.5 angstrom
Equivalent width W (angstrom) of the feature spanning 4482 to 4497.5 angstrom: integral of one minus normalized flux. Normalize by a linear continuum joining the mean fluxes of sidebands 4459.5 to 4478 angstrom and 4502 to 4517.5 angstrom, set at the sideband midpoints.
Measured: 2.7 angstrom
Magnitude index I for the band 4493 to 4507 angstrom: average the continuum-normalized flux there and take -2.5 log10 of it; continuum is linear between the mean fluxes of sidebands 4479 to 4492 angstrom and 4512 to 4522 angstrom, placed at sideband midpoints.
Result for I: -0.17 mag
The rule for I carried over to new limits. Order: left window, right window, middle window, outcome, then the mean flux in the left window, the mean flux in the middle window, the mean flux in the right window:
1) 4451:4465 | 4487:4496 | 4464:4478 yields -0.09 mag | 31.1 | 33.1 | 29.3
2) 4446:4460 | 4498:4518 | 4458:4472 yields 0.09 mag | 32.4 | 30.3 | 35.4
